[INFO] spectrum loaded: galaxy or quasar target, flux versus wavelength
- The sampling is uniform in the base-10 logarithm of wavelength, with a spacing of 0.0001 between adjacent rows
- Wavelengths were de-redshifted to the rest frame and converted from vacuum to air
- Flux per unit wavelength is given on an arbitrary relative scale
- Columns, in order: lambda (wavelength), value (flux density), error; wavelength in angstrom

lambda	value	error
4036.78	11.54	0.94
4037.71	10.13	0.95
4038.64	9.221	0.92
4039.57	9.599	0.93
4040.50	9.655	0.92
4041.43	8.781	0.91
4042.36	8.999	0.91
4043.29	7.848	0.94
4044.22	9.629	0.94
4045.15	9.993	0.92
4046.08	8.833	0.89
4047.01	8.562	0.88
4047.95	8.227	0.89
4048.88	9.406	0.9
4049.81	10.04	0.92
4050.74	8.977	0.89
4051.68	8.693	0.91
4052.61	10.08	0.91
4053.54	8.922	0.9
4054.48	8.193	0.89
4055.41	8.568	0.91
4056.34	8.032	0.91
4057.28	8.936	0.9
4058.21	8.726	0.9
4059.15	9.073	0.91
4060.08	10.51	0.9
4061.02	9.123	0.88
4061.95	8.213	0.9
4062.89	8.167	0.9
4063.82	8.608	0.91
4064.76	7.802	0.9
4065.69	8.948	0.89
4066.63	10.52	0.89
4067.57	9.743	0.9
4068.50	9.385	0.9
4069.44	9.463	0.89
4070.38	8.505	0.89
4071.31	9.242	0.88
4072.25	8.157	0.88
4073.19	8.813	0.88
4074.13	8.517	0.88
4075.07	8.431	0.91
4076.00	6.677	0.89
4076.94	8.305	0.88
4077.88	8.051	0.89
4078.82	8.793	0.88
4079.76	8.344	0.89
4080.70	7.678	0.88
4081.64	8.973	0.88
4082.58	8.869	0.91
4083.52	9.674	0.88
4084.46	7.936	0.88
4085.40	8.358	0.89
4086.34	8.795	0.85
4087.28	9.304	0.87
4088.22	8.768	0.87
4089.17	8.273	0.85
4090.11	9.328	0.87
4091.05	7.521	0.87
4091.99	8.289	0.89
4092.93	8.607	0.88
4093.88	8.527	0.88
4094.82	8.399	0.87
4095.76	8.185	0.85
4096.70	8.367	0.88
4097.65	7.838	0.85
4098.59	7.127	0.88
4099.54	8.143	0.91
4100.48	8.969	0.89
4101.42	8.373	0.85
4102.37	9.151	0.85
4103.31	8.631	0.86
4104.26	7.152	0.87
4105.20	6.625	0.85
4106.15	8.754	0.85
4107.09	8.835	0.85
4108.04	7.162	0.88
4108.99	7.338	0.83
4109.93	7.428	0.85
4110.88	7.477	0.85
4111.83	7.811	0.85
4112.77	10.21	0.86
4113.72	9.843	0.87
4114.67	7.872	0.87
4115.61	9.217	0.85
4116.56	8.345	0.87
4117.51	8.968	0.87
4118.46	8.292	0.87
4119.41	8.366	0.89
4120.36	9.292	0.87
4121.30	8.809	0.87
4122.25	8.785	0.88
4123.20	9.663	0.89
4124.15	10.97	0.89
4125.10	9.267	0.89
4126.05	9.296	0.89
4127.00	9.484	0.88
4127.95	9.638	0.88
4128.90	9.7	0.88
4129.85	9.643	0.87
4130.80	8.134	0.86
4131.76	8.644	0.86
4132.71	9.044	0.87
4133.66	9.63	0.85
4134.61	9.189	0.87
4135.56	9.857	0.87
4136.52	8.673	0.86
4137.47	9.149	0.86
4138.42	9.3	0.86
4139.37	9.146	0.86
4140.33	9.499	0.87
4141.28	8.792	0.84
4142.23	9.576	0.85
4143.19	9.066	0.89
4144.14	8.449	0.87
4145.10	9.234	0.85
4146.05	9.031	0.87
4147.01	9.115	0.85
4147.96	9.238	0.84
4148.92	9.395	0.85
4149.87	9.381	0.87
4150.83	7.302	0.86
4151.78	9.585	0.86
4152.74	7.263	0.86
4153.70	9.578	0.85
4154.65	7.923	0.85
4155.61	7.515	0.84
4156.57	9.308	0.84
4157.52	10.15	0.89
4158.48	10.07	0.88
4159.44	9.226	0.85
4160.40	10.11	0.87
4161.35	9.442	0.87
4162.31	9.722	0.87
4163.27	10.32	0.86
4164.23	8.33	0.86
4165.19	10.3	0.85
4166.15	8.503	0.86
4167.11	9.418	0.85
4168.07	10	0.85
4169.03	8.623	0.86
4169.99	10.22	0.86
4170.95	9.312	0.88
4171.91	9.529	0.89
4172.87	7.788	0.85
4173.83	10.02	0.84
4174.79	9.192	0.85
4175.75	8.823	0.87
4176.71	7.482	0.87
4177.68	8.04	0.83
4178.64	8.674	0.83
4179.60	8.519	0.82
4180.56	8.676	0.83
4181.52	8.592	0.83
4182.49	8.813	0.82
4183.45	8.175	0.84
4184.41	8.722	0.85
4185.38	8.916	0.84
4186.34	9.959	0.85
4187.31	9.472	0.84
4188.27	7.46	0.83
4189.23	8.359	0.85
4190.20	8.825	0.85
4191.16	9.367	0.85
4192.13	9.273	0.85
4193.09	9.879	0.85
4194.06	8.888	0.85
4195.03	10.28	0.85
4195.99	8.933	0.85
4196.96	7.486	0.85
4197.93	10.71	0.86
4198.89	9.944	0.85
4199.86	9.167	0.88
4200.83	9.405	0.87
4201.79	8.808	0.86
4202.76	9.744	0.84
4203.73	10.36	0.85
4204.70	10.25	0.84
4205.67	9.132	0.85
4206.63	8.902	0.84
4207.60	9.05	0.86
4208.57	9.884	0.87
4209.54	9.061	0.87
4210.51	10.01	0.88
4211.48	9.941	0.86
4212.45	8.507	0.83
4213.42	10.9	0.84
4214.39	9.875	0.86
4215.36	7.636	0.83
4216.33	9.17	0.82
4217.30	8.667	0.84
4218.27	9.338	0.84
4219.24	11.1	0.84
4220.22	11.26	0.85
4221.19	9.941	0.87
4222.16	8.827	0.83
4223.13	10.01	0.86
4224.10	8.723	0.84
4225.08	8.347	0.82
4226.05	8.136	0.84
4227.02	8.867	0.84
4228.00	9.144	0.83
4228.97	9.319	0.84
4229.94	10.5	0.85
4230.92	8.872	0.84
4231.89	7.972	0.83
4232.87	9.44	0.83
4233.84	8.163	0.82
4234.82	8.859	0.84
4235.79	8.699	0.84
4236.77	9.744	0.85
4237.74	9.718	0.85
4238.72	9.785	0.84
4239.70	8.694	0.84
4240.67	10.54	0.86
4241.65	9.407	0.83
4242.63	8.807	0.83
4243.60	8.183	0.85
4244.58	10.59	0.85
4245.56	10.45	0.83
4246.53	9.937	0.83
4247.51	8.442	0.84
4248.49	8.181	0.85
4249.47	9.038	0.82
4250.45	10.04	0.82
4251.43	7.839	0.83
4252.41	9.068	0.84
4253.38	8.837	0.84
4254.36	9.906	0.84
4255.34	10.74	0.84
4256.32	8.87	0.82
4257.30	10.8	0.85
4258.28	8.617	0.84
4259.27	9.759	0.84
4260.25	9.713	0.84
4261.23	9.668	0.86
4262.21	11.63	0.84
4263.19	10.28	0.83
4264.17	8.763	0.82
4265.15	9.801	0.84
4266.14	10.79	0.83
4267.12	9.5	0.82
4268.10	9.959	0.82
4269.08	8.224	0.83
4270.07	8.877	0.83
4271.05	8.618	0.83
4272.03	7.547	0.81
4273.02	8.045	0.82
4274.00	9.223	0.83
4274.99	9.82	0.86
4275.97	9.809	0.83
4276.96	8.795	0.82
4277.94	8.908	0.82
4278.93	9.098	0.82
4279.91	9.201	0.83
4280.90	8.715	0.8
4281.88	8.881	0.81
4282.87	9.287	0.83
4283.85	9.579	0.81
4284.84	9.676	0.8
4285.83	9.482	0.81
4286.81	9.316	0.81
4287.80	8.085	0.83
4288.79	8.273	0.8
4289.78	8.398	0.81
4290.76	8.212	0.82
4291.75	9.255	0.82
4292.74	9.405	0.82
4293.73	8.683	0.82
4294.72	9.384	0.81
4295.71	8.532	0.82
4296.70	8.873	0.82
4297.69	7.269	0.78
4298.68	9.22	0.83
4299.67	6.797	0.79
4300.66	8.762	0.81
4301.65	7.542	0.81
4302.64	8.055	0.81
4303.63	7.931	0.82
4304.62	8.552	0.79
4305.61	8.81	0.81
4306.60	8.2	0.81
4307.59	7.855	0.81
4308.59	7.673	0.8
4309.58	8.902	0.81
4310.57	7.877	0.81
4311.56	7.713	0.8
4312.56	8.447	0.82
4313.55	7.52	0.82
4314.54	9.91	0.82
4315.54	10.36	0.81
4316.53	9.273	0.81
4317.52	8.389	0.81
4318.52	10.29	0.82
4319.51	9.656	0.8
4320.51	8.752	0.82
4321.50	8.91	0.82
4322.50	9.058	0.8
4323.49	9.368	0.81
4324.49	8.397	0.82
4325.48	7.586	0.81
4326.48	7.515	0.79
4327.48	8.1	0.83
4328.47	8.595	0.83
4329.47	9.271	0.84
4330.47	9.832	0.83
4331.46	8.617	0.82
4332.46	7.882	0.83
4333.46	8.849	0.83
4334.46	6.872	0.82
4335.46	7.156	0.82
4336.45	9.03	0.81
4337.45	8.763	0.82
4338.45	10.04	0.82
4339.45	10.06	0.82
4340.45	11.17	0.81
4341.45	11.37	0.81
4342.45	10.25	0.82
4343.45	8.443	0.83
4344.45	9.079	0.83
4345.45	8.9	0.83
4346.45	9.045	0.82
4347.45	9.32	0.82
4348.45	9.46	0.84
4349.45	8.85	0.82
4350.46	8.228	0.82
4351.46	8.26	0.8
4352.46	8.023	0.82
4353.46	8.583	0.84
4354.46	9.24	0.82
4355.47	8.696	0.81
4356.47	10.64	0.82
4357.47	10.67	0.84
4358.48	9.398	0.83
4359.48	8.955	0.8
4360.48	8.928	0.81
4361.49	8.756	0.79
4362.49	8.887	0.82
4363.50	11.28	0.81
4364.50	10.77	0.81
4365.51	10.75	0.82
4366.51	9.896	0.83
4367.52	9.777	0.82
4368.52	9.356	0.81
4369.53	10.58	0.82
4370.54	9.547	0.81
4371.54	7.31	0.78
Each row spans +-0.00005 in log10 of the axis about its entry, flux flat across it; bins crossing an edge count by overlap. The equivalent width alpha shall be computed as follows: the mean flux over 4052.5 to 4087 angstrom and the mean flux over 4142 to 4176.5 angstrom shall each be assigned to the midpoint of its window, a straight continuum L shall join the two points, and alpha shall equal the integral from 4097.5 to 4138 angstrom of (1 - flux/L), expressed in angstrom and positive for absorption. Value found 1.04 angstrom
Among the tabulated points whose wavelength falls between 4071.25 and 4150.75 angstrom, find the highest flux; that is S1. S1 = 10.97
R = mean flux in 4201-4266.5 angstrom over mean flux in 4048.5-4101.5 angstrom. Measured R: 1.1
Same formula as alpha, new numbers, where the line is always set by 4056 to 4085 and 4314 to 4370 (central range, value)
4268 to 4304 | 1.47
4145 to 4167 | -0.65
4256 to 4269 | -1.07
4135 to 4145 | -0.35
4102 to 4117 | 0.95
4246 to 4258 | -0.33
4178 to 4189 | 0.27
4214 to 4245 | -0.85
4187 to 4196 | -0.14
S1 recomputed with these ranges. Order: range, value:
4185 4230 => 11.26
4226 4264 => 11.63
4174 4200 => 10.71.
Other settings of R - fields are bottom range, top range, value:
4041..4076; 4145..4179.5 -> 1.02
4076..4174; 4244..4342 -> 1.02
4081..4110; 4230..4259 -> 1.11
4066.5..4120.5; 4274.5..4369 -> 1.06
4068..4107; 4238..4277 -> 1.11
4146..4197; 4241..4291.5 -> 1.03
